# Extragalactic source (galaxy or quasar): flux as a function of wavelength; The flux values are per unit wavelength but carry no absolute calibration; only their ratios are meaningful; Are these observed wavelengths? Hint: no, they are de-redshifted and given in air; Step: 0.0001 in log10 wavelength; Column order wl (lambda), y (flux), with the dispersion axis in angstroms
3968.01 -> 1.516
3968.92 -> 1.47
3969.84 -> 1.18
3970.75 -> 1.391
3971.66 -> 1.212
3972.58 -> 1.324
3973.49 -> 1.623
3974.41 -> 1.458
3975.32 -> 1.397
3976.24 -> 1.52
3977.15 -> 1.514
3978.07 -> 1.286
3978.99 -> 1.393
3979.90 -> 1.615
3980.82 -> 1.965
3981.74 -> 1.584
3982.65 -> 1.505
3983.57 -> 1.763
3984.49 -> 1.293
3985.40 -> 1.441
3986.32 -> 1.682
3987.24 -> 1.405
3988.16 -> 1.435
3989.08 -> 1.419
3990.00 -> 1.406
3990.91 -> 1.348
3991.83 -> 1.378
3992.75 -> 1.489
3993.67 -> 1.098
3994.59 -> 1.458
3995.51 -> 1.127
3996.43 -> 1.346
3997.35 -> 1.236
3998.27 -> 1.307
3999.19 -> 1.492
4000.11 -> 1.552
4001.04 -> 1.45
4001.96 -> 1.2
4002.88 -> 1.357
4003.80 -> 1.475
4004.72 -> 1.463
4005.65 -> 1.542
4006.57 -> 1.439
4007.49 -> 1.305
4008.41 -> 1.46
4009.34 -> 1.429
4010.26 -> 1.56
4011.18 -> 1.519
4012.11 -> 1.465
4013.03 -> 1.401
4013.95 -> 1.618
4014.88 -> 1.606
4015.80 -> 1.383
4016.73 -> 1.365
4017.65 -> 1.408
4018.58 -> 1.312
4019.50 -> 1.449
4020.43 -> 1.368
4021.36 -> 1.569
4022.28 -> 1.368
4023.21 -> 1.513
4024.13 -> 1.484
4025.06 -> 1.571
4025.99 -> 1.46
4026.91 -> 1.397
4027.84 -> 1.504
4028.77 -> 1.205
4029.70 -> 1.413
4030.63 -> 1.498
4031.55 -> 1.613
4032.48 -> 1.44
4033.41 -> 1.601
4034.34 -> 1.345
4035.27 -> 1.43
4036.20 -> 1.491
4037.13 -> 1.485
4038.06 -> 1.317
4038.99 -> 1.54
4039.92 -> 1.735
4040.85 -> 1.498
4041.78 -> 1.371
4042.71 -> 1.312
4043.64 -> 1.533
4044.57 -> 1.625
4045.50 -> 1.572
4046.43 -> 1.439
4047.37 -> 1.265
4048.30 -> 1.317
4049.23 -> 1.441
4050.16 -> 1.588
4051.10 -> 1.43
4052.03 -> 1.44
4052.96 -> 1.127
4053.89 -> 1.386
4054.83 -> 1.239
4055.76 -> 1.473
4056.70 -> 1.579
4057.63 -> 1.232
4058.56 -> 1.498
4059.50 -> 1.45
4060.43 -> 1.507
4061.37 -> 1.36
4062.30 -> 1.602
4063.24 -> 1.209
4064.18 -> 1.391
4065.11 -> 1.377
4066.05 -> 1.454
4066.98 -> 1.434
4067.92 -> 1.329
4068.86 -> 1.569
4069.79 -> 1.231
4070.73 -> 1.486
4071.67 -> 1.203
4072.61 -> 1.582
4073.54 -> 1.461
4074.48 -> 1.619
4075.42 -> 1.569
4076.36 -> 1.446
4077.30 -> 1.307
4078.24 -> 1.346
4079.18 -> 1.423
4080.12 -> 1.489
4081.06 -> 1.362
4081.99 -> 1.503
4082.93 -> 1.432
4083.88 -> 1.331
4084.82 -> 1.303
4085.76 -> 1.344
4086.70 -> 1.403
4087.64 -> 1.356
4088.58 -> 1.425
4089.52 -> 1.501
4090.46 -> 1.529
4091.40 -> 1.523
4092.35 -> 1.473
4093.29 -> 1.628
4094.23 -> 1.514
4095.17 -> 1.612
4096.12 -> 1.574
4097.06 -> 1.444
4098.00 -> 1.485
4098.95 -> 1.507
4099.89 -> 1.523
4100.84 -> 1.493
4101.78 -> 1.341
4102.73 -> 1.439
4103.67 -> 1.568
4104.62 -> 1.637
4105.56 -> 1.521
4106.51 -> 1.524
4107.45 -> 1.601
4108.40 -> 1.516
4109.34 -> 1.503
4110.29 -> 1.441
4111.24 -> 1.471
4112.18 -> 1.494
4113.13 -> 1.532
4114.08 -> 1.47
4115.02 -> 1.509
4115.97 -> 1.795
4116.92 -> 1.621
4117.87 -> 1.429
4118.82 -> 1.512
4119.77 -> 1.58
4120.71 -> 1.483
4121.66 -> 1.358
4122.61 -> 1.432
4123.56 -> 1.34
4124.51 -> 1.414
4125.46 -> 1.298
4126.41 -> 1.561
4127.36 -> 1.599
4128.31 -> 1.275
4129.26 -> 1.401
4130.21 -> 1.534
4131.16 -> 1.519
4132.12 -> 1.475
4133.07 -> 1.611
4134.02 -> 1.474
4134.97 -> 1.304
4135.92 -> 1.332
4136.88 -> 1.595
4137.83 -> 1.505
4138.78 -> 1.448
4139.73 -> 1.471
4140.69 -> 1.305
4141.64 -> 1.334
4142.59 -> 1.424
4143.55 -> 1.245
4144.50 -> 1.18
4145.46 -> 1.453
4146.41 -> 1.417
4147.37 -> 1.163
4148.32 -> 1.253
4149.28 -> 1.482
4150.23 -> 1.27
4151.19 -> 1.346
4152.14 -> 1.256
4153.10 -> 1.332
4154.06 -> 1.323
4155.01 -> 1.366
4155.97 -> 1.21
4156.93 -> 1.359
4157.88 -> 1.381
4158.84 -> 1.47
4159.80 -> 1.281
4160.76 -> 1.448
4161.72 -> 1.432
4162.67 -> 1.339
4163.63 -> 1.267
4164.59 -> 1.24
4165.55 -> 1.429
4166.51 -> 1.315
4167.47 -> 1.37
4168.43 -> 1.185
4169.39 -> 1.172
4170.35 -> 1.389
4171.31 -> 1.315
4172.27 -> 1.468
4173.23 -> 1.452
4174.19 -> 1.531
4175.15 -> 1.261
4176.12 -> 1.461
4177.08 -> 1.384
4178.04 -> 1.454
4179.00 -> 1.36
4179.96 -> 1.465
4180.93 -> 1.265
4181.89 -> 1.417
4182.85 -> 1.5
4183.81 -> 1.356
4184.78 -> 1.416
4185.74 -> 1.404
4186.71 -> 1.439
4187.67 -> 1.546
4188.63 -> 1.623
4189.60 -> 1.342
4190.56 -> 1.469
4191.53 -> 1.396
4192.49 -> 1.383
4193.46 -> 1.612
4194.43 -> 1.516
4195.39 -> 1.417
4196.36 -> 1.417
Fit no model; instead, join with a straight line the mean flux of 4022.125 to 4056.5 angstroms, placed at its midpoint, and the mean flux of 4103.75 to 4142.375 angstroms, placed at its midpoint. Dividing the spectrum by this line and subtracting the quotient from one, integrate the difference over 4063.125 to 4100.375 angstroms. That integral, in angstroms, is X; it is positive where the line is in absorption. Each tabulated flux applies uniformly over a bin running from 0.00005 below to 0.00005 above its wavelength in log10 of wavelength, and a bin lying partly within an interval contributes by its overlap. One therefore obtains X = 0.5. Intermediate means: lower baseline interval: 1.45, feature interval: 1.44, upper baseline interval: 1.48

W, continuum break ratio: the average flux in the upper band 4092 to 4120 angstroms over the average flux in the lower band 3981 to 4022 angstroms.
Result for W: 1.1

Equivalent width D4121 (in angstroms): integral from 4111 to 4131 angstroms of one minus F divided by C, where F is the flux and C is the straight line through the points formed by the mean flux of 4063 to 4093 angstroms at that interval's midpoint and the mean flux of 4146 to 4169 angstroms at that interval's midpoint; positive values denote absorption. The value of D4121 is -1.6 angstroms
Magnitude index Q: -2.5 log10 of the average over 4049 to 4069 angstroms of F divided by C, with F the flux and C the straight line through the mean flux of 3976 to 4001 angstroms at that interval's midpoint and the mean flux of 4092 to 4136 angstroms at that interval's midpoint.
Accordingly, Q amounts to 0.05 mag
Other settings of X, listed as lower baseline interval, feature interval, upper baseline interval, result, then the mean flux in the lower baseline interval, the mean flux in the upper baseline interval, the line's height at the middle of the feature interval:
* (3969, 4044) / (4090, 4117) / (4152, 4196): -2.2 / 1.44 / 1.39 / 1.41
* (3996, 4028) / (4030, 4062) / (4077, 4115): 0.1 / 1.44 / 1.47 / 1.45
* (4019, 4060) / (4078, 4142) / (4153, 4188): -3.0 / 1.45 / 1.37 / 1.41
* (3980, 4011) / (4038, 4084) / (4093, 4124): 1.6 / 1.44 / 1.51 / 1.48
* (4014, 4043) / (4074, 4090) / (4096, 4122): 0.8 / 1.46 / 1.51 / 1.49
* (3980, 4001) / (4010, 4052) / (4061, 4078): -0.8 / 1.44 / 1.42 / 1.43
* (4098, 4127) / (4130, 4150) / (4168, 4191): 0.8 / 1.5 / 1.4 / 1.46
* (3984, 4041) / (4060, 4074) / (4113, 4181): 0.1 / 1.43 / 1.4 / 1.42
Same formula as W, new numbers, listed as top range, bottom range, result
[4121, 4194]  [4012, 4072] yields 0.97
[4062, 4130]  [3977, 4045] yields 1.01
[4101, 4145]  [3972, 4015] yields 1.01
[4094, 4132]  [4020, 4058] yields 1.04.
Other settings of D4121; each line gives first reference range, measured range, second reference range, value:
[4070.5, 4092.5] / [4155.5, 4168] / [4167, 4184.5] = 0.3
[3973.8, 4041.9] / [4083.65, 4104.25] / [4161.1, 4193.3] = -0.7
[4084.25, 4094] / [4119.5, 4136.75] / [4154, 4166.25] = -0.6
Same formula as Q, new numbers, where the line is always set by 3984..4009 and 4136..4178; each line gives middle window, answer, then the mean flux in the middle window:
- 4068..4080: -0.05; 1.43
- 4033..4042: -0.08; 1.48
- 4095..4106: -0.10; 1.51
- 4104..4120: -0.13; 1.54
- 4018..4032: -0.05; 1.45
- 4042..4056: -0.02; 1.41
